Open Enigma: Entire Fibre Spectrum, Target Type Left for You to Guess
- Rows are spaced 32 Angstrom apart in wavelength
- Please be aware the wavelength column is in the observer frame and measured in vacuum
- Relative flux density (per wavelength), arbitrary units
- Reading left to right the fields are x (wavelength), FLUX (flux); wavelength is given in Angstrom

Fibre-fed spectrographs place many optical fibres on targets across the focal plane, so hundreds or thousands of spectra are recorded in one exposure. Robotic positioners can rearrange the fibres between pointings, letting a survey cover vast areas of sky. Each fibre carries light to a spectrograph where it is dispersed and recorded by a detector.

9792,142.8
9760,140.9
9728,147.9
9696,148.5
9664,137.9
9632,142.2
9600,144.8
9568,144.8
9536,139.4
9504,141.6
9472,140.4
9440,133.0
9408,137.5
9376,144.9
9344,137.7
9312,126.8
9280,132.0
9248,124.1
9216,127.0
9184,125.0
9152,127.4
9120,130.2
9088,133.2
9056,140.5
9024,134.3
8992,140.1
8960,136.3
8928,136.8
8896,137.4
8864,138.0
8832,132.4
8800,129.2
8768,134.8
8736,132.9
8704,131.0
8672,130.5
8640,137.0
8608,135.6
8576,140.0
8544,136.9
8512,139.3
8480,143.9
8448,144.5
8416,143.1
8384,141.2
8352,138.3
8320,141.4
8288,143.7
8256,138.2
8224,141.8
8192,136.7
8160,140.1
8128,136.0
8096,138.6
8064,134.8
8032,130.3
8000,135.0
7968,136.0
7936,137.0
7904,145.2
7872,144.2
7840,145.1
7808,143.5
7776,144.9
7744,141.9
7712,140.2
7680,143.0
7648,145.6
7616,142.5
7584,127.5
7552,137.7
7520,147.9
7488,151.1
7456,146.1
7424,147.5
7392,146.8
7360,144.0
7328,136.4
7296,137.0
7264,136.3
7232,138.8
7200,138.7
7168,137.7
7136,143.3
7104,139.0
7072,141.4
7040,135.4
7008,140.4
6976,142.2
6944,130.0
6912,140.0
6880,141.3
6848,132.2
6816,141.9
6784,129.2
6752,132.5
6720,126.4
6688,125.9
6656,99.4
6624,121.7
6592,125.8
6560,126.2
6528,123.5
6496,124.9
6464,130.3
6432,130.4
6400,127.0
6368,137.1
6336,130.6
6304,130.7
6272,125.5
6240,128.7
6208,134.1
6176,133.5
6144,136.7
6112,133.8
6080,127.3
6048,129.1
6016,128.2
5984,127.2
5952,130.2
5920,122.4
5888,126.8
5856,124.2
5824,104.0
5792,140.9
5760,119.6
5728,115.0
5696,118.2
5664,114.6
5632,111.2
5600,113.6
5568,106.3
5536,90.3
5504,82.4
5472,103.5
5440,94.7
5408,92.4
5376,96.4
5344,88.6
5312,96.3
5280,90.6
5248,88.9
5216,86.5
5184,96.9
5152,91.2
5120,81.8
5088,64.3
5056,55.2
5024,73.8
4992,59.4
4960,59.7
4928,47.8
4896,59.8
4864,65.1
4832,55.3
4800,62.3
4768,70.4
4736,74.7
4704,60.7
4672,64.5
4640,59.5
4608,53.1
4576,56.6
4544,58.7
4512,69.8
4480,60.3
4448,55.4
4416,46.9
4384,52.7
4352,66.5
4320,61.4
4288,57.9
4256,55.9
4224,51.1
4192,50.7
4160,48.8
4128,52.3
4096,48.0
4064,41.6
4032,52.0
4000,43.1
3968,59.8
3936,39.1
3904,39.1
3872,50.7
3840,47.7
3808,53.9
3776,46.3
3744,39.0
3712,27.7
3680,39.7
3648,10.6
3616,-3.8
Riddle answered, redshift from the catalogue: 0.29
